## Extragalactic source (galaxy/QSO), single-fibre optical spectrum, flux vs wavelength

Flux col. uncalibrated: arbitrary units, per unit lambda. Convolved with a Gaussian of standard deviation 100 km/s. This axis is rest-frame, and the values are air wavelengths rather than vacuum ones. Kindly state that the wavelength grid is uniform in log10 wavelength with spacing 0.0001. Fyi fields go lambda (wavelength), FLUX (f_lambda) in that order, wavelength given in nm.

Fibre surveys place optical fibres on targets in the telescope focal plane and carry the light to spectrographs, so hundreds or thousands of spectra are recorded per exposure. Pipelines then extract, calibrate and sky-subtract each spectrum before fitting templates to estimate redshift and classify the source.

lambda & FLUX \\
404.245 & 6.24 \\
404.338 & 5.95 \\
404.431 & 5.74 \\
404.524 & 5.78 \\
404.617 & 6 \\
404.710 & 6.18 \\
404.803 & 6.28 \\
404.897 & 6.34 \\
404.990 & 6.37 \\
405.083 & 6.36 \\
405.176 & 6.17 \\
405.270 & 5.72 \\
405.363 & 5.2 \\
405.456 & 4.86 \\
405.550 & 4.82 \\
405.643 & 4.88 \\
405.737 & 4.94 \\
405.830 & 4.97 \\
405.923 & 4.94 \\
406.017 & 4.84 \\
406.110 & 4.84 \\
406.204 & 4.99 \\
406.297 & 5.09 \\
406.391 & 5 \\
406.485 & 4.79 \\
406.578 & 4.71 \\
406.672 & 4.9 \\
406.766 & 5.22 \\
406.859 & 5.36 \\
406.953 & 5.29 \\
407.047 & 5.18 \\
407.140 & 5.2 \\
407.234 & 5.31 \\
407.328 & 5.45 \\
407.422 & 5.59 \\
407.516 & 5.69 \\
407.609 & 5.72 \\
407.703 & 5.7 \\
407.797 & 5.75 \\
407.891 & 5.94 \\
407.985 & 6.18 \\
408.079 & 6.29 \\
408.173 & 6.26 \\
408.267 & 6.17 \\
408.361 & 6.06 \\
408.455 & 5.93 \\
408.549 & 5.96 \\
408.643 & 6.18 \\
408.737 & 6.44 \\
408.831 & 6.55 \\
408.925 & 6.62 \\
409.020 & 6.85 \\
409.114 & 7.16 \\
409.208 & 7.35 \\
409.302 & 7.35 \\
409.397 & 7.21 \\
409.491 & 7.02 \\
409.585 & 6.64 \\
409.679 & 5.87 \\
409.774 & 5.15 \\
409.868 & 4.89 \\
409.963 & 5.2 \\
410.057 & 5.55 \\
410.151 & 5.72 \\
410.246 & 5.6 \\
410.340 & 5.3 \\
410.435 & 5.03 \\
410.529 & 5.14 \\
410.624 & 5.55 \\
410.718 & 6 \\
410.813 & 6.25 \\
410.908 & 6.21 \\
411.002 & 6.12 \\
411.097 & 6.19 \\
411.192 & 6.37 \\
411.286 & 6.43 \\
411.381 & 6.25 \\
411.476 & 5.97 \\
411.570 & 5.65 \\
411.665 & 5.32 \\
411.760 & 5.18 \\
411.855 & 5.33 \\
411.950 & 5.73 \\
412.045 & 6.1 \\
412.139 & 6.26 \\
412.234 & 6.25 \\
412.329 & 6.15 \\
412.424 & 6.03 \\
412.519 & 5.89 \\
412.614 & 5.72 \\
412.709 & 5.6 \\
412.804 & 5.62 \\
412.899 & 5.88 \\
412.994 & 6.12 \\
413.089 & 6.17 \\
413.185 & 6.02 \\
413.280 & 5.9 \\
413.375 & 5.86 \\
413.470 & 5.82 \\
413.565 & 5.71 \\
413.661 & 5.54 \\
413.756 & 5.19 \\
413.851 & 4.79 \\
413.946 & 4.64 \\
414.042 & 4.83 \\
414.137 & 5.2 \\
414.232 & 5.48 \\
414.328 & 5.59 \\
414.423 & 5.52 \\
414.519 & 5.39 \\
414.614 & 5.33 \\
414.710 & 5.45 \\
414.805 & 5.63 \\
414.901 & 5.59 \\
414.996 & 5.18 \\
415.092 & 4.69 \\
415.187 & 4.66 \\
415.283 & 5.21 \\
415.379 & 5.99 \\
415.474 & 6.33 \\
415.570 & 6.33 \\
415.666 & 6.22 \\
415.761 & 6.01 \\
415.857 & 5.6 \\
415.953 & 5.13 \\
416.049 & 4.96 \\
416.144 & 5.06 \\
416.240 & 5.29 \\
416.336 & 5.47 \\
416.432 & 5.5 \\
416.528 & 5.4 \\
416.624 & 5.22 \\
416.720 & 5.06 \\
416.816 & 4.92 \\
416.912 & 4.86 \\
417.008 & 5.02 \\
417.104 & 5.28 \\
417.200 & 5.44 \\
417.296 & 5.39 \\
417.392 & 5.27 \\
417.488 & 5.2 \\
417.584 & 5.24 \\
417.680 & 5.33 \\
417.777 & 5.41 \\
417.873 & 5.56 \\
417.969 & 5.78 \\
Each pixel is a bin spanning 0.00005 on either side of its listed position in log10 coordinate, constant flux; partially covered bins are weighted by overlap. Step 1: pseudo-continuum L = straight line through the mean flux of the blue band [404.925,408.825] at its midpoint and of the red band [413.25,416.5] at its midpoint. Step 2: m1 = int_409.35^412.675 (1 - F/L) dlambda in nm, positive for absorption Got -0.24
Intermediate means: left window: 5.51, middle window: 5.86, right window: 5.44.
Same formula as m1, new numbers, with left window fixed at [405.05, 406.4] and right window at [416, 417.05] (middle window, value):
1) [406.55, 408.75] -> -0.221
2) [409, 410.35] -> -0.271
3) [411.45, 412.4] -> -0.117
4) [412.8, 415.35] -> -0.140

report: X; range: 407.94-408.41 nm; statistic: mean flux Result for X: 6.19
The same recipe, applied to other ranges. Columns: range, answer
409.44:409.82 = 6.19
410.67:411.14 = 6.15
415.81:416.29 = 5.21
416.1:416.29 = 5.17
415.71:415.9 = 5.83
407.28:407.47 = 5.5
